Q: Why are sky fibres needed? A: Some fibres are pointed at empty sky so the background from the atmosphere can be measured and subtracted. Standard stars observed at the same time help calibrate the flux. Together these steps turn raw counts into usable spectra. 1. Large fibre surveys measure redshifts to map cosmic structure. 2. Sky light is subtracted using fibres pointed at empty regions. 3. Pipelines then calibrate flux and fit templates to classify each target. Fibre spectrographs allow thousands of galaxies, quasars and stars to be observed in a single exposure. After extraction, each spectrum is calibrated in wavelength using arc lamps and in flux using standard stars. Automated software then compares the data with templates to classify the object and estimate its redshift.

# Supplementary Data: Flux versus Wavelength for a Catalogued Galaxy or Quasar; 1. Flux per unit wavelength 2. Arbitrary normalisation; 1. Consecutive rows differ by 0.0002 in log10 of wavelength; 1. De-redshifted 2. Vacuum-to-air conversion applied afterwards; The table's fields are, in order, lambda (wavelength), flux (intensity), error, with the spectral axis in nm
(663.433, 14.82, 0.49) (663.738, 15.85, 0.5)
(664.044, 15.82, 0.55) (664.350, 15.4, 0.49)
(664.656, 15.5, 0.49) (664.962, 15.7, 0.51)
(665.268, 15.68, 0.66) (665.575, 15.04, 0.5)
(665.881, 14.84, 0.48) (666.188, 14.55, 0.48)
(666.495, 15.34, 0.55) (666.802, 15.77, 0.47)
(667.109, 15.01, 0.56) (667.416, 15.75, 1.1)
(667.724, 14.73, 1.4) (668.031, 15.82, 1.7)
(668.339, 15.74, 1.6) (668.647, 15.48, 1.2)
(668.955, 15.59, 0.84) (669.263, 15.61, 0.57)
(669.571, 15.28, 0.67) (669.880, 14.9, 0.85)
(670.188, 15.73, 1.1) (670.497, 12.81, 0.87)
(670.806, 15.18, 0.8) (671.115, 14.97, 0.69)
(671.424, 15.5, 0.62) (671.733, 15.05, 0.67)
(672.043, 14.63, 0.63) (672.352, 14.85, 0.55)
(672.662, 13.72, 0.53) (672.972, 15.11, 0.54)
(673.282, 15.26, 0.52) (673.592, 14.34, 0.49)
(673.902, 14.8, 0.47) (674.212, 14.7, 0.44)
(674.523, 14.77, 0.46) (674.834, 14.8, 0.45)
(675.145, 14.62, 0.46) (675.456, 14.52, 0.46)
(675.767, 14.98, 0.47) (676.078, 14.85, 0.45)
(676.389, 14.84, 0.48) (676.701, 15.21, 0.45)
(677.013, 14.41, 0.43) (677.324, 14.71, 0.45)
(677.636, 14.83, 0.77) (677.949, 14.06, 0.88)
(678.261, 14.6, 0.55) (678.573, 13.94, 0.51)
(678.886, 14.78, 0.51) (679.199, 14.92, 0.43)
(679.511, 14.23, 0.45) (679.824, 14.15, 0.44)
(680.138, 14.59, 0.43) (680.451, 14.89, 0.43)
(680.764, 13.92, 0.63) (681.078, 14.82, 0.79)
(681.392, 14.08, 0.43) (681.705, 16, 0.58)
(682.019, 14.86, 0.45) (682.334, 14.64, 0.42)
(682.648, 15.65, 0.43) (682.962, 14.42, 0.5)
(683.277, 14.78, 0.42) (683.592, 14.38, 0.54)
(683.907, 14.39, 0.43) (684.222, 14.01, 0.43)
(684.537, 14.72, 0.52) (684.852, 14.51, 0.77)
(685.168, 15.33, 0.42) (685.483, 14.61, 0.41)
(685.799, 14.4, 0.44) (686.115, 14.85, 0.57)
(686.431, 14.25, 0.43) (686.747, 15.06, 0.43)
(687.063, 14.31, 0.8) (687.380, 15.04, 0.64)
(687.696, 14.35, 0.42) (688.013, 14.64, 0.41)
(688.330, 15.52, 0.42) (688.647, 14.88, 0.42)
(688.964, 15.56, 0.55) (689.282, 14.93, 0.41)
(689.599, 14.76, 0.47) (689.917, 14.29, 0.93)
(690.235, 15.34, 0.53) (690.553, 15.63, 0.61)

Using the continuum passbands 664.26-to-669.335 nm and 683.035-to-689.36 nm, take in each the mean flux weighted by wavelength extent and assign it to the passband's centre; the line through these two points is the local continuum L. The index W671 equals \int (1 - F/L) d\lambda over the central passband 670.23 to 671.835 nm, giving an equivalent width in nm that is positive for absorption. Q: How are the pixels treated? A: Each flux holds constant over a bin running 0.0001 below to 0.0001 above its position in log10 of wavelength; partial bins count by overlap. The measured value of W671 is 0.05 nm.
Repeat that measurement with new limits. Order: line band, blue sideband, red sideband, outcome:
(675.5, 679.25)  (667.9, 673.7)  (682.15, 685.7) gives 0.05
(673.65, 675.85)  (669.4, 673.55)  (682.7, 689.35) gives 0.01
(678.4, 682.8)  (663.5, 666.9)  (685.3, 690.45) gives 0.09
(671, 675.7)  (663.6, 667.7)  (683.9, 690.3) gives 0.12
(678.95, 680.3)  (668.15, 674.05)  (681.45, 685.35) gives 0.03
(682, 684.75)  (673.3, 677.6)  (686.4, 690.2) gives 0.03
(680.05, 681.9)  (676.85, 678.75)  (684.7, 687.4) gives -0.02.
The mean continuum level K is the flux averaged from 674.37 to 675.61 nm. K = 14.7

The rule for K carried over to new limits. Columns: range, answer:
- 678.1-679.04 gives 14.4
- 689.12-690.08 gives 14.7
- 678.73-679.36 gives 14.9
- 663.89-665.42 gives 15.6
